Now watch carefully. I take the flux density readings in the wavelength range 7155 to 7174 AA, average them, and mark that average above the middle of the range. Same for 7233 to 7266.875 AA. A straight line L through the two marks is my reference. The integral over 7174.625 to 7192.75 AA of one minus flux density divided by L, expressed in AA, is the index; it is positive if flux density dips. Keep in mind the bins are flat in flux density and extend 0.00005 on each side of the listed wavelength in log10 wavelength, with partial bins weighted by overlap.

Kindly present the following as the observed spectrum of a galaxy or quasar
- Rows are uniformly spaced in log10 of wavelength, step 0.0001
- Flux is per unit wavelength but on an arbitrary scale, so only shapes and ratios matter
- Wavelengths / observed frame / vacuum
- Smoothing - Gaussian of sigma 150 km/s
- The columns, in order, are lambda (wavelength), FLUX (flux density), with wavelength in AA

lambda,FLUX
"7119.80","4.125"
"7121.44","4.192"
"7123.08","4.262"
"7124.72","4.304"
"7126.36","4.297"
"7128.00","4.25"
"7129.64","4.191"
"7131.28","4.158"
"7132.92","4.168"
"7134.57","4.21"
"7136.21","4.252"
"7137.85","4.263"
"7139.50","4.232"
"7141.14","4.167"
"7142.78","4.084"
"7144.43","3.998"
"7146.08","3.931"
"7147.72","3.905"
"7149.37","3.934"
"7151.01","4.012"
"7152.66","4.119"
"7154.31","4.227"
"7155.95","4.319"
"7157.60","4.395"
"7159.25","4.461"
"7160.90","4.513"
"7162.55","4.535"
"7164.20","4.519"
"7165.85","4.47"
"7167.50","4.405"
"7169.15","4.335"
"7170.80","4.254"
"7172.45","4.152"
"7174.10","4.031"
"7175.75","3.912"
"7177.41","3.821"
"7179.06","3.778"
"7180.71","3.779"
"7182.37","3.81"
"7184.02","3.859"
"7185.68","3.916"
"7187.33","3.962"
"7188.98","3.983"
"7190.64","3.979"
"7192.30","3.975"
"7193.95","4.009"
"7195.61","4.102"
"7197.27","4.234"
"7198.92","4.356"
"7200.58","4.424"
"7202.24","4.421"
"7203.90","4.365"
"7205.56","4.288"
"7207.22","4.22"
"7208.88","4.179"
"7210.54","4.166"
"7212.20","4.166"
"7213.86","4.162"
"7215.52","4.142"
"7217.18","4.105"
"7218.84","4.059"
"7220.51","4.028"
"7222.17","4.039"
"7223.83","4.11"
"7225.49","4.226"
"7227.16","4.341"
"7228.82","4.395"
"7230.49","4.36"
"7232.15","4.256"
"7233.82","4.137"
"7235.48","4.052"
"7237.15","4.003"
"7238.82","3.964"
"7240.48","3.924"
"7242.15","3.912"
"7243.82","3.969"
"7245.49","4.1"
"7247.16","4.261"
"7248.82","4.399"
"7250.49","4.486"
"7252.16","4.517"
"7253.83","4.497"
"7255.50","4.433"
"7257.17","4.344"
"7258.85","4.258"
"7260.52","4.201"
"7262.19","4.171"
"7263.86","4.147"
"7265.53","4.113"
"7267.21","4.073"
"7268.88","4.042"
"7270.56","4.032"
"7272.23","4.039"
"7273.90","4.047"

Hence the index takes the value 1.9 AA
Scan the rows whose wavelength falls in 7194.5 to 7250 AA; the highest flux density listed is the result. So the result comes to 4.424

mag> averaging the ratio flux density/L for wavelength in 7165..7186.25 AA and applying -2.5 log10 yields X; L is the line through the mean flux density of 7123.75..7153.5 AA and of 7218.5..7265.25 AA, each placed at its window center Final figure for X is 0.03 mag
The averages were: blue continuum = 4.14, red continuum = 4.2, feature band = 4.04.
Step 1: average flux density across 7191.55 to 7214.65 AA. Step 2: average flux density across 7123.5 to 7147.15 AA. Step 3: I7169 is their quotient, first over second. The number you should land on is 1.01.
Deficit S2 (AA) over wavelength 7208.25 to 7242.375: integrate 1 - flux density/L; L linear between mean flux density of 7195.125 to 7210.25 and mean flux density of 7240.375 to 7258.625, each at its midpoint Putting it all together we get 1.2 AA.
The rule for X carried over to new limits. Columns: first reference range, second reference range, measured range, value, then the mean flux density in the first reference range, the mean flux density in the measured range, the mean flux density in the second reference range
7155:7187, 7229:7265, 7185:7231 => 0.01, 4.17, 4.17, 4.21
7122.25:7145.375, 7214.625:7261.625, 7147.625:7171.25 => -0.03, 4.2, 4.31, 4.2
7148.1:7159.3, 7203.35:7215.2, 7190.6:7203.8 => 0.00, 4.18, 4.21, 4.21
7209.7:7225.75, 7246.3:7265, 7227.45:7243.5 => 0.03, 4.12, 4.11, 4.34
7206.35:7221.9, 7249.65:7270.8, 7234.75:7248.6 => 0.04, 4.13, 4.04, 4.26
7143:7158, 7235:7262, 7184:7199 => 0.03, 4.08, 4.03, 4.21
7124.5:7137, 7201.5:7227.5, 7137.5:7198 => 0.02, 4.23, 4.12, 4.18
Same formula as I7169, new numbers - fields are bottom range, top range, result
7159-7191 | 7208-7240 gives 1.01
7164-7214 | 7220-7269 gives 1.02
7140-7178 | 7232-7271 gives 1.00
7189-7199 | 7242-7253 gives 1.04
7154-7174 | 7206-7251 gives 0.95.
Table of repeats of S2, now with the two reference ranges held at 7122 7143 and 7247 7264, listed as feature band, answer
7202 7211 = 0.1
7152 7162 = -0.2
